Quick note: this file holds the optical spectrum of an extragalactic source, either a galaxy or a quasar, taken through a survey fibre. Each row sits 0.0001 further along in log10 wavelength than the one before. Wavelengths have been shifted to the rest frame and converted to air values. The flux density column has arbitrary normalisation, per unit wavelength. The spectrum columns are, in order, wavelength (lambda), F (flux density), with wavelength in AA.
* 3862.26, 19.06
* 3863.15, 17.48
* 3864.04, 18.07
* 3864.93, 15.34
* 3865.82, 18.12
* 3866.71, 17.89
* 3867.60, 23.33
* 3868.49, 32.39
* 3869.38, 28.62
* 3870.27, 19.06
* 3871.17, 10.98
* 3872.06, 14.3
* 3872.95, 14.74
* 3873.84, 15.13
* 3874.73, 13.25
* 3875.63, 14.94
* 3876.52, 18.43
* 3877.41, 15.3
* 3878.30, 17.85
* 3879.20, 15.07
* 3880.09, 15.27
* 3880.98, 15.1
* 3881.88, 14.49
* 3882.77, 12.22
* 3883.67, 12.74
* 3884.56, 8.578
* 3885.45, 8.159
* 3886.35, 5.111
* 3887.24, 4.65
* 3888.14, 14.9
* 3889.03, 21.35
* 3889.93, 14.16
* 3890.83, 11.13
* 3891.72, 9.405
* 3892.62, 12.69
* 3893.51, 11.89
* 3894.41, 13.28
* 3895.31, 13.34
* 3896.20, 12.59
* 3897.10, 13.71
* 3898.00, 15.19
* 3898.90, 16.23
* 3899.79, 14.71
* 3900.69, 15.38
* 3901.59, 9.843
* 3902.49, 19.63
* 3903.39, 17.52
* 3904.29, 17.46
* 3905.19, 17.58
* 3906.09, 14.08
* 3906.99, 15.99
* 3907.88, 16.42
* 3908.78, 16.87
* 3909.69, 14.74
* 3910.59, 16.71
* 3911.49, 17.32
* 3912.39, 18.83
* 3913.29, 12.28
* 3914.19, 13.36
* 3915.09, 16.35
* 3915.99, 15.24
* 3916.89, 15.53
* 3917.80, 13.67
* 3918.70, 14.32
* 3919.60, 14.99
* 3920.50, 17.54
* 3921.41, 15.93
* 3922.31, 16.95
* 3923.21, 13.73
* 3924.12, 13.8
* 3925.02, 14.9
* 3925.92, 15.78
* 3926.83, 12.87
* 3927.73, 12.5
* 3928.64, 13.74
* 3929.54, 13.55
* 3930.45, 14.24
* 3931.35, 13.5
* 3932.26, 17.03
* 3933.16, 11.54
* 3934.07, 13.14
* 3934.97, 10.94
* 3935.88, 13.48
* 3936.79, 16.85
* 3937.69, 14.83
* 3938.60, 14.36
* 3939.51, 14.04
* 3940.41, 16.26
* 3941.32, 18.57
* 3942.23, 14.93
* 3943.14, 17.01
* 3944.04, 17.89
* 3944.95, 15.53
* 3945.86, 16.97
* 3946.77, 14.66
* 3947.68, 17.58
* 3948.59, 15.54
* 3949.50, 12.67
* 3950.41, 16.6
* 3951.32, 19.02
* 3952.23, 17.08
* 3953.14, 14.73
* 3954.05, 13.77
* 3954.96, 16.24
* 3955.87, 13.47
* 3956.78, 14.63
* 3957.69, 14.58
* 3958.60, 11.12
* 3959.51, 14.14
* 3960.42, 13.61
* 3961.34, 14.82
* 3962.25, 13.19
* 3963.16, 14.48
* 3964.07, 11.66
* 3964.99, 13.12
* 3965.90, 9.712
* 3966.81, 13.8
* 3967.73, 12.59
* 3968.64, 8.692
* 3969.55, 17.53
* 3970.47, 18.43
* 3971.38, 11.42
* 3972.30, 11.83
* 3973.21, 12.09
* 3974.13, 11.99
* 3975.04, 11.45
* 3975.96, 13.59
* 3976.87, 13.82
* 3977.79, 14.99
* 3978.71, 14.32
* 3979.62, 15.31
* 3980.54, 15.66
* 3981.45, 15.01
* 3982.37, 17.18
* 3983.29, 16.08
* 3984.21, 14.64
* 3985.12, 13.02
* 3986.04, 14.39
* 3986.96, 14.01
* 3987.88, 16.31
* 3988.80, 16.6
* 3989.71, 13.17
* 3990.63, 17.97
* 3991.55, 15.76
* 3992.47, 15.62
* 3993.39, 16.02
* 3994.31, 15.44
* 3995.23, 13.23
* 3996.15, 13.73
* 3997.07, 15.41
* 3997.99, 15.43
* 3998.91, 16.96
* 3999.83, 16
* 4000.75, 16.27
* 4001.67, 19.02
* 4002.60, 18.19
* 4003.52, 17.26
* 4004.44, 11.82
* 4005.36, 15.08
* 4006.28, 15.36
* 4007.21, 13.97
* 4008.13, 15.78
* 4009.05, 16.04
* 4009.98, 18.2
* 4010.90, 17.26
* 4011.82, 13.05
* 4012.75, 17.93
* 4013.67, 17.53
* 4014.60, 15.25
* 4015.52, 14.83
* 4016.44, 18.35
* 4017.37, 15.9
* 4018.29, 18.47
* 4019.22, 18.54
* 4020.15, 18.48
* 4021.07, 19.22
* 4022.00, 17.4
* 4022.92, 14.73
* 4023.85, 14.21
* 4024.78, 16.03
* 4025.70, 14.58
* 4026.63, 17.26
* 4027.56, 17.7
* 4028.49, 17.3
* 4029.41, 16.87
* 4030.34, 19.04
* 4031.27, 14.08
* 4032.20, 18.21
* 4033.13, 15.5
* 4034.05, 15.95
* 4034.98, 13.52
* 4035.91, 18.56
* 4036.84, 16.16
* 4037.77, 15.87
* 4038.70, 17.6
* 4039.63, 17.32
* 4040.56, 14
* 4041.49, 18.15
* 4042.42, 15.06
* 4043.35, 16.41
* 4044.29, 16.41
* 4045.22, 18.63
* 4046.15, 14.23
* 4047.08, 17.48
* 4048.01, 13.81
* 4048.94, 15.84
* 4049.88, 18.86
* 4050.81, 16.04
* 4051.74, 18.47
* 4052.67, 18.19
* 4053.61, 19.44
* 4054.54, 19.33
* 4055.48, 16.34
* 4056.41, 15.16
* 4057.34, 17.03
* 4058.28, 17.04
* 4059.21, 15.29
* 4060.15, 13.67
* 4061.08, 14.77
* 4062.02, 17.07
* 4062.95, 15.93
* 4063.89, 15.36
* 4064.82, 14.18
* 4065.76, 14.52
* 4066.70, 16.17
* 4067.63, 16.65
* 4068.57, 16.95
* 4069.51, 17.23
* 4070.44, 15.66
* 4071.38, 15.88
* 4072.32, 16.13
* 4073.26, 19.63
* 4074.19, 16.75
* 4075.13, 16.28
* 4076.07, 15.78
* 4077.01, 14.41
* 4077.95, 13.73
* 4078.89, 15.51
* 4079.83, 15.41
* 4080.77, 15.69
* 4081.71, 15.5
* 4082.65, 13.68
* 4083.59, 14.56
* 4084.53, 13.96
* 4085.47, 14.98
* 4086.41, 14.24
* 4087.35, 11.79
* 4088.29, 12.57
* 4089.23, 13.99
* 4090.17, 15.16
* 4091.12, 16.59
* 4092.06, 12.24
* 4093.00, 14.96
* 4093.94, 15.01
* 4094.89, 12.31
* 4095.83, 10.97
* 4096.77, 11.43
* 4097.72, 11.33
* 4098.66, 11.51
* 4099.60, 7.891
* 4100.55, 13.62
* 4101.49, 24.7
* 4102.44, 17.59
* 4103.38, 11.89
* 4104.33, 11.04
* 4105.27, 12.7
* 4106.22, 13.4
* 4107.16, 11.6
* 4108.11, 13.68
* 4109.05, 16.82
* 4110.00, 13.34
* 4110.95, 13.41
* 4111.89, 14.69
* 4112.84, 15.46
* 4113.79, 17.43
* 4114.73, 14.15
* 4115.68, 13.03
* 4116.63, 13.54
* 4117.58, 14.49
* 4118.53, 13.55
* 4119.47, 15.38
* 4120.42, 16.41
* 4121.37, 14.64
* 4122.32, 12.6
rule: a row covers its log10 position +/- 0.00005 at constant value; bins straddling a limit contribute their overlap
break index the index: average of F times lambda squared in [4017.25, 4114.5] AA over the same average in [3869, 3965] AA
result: 1.14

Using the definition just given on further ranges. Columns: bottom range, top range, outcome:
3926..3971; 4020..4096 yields 1.16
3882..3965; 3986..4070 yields 1.19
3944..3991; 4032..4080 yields 1.18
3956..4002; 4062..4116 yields 1.07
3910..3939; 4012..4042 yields 1.20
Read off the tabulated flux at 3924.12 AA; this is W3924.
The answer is 13.8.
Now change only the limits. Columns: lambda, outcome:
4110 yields 13.34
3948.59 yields 15.54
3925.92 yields 15.78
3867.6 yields 23.33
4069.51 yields 17.23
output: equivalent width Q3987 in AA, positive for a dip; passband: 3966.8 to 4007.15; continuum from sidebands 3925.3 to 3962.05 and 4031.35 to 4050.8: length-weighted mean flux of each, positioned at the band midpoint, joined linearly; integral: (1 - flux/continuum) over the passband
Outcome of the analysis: 1.7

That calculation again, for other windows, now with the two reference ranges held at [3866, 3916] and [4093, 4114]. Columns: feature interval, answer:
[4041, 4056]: -3.2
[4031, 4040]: -1.4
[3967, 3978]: 1.1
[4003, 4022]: -2.8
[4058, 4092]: -3.4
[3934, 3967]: 0.0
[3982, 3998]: -0.8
